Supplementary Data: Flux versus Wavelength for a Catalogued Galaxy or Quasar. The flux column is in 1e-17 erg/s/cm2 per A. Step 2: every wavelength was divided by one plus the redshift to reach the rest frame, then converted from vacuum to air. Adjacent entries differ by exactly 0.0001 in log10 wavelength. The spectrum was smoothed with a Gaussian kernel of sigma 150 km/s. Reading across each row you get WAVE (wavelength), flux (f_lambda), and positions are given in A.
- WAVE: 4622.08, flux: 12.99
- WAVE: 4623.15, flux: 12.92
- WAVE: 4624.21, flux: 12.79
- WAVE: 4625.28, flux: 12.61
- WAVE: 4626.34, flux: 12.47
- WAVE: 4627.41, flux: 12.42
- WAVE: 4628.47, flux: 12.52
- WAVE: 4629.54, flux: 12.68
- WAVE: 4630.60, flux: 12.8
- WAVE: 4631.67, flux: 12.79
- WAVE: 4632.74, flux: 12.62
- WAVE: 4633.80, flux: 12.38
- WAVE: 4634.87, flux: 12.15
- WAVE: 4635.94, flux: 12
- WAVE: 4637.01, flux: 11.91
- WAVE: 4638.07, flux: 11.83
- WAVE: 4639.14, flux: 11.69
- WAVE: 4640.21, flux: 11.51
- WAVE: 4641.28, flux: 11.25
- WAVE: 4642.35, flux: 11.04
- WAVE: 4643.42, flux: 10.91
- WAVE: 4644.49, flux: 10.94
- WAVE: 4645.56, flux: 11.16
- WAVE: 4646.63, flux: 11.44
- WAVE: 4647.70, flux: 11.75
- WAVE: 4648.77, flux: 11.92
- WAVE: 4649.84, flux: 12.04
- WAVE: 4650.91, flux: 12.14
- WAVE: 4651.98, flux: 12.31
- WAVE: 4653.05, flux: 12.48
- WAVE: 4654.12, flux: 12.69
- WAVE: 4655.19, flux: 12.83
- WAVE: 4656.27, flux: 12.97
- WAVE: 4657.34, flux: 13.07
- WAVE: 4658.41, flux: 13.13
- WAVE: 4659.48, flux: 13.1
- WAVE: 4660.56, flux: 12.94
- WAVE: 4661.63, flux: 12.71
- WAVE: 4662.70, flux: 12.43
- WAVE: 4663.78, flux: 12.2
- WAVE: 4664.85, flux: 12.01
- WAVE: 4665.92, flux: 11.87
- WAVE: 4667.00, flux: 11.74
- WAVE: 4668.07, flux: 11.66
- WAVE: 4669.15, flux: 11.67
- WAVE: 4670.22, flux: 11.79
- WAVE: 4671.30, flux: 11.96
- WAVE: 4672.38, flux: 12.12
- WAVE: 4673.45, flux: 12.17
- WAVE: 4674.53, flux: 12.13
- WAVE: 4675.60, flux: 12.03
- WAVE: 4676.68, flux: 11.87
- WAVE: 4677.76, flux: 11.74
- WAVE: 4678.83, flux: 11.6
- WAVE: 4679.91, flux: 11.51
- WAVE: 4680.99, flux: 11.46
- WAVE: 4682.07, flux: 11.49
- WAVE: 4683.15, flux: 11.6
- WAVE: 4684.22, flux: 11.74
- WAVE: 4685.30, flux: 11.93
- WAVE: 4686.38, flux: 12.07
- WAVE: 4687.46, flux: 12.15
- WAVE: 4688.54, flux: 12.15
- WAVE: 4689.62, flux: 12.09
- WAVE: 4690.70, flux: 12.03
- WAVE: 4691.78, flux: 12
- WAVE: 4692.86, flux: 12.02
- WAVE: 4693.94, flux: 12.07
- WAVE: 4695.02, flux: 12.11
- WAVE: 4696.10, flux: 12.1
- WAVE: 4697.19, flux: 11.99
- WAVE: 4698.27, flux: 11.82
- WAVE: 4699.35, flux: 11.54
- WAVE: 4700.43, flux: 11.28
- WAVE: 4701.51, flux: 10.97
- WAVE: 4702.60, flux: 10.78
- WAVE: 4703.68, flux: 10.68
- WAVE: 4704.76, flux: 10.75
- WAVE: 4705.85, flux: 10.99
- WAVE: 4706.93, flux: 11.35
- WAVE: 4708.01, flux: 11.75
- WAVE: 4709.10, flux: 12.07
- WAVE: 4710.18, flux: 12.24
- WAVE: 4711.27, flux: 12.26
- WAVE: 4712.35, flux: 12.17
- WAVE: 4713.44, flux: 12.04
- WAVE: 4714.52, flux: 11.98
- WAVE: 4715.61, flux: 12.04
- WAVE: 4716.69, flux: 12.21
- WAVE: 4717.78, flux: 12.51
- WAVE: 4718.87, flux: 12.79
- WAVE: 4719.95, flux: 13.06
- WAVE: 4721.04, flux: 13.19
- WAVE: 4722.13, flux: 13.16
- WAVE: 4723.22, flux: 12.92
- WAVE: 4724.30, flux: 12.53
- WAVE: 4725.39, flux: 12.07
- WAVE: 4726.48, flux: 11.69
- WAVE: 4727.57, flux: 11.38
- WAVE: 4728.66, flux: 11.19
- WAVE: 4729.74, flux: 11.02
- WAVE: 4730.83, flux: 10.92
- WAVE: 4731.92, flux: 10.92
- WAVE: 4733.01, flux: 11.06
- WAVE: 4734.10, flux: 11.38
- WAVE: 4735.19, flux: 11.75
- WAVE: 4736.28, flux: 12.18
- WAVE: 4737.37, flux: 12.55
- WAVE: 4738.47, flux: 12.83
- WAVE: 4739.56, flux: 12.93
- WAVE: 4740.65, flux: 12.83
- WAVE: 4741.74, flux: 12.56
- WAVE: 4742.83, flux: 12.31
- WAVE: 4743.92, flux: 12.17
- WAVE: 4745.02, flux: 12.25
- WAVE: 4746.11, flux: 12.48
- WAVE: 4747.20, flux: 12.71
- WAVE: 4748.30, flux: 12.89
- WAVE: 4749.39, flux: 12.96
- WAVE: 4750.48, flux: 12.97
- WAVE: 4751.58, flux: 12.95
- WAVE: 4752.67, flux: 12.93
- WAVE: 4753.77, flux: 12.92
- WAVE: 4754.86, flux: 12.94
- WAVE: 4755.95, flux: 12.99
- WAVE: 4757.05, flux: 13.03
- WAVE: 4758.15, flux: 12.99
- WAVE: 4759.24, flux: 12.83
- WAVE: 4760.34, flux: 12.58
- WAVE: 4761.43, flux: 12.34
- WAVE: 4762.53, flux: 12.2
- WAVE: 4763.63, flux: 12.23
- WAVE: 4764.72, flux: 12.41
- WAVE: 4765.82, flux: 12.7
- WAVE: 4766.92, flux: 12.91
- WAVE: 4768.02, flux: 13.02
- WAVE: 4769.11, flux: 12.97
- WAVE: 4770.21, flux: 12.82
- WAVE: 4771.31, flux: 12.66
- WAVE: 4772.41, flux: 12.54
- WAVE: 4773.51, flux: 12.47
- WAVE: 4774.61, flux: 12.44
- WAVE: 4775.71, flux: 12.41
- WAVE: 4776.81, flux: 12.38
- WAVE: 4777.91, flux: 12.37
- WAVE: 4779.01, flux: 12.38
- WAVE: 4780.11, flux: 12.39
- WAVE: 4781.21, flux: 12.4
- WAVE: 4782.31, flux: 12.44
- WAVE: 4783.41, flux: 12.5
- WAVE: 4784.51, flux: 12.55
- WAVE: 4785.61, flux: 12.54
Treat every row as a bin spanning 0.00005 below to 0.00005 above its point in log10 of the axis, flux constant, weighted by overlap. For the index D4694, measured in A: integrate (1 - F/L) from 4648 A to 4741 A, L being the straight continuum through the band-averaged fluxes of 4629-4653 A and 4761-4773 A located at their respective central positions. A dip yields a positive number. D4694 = 1.3 A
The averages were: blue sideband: 11.9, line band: 12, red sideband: 12.6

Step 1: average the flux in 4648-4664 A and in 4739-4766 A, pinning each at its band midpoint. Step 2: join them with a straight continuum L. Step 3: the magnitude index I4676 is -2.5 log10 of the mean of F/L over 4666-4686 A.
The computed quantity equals 0.07 mag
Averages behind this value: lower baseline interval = 12.6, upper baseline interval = 12.7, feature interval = 11.8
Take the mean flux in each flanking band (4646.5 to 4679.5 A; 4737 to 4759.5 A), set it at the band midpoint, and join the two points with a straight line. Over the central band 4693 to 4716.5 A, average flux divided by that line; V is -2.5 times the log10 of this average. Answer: 0.07 mag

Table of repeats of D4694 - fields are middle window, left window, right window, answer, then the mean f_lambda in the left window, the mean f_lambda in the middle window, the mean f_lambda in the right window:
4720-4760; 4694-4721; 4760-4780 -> -0.57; 11.8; 12.4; 12.5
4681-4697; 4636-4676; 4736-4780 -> 0.38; 12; 11.9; 12.6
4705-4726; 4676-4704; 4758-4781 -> -0.45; 11.7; 12.3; 12.6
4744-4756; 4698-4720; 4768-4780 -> -0.51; 11.7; 12.8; 12.6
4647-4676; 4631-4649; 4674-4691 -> -1.23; 11.7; 12.3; 11.8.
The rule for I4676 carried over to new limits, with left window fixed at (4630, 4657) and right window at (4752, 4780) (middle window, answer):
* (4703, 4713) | 0.069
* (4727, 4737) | 0.103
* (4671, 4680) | 0.022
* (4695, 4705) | 0.084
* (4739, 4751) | -0.009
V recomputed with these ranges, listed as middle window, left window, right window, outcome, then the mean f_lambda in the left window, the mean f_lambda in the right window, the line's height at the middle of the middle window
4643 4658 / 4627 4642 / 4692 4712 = 0.00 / 12.2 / 11.6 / 12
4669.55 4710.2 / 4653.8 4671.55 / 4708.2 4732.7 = 0.05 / 12.4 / 12.1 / 12.3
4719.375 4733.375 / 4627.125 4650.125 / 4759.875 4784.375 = 0.03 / 11.9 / 12.5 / 12.3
